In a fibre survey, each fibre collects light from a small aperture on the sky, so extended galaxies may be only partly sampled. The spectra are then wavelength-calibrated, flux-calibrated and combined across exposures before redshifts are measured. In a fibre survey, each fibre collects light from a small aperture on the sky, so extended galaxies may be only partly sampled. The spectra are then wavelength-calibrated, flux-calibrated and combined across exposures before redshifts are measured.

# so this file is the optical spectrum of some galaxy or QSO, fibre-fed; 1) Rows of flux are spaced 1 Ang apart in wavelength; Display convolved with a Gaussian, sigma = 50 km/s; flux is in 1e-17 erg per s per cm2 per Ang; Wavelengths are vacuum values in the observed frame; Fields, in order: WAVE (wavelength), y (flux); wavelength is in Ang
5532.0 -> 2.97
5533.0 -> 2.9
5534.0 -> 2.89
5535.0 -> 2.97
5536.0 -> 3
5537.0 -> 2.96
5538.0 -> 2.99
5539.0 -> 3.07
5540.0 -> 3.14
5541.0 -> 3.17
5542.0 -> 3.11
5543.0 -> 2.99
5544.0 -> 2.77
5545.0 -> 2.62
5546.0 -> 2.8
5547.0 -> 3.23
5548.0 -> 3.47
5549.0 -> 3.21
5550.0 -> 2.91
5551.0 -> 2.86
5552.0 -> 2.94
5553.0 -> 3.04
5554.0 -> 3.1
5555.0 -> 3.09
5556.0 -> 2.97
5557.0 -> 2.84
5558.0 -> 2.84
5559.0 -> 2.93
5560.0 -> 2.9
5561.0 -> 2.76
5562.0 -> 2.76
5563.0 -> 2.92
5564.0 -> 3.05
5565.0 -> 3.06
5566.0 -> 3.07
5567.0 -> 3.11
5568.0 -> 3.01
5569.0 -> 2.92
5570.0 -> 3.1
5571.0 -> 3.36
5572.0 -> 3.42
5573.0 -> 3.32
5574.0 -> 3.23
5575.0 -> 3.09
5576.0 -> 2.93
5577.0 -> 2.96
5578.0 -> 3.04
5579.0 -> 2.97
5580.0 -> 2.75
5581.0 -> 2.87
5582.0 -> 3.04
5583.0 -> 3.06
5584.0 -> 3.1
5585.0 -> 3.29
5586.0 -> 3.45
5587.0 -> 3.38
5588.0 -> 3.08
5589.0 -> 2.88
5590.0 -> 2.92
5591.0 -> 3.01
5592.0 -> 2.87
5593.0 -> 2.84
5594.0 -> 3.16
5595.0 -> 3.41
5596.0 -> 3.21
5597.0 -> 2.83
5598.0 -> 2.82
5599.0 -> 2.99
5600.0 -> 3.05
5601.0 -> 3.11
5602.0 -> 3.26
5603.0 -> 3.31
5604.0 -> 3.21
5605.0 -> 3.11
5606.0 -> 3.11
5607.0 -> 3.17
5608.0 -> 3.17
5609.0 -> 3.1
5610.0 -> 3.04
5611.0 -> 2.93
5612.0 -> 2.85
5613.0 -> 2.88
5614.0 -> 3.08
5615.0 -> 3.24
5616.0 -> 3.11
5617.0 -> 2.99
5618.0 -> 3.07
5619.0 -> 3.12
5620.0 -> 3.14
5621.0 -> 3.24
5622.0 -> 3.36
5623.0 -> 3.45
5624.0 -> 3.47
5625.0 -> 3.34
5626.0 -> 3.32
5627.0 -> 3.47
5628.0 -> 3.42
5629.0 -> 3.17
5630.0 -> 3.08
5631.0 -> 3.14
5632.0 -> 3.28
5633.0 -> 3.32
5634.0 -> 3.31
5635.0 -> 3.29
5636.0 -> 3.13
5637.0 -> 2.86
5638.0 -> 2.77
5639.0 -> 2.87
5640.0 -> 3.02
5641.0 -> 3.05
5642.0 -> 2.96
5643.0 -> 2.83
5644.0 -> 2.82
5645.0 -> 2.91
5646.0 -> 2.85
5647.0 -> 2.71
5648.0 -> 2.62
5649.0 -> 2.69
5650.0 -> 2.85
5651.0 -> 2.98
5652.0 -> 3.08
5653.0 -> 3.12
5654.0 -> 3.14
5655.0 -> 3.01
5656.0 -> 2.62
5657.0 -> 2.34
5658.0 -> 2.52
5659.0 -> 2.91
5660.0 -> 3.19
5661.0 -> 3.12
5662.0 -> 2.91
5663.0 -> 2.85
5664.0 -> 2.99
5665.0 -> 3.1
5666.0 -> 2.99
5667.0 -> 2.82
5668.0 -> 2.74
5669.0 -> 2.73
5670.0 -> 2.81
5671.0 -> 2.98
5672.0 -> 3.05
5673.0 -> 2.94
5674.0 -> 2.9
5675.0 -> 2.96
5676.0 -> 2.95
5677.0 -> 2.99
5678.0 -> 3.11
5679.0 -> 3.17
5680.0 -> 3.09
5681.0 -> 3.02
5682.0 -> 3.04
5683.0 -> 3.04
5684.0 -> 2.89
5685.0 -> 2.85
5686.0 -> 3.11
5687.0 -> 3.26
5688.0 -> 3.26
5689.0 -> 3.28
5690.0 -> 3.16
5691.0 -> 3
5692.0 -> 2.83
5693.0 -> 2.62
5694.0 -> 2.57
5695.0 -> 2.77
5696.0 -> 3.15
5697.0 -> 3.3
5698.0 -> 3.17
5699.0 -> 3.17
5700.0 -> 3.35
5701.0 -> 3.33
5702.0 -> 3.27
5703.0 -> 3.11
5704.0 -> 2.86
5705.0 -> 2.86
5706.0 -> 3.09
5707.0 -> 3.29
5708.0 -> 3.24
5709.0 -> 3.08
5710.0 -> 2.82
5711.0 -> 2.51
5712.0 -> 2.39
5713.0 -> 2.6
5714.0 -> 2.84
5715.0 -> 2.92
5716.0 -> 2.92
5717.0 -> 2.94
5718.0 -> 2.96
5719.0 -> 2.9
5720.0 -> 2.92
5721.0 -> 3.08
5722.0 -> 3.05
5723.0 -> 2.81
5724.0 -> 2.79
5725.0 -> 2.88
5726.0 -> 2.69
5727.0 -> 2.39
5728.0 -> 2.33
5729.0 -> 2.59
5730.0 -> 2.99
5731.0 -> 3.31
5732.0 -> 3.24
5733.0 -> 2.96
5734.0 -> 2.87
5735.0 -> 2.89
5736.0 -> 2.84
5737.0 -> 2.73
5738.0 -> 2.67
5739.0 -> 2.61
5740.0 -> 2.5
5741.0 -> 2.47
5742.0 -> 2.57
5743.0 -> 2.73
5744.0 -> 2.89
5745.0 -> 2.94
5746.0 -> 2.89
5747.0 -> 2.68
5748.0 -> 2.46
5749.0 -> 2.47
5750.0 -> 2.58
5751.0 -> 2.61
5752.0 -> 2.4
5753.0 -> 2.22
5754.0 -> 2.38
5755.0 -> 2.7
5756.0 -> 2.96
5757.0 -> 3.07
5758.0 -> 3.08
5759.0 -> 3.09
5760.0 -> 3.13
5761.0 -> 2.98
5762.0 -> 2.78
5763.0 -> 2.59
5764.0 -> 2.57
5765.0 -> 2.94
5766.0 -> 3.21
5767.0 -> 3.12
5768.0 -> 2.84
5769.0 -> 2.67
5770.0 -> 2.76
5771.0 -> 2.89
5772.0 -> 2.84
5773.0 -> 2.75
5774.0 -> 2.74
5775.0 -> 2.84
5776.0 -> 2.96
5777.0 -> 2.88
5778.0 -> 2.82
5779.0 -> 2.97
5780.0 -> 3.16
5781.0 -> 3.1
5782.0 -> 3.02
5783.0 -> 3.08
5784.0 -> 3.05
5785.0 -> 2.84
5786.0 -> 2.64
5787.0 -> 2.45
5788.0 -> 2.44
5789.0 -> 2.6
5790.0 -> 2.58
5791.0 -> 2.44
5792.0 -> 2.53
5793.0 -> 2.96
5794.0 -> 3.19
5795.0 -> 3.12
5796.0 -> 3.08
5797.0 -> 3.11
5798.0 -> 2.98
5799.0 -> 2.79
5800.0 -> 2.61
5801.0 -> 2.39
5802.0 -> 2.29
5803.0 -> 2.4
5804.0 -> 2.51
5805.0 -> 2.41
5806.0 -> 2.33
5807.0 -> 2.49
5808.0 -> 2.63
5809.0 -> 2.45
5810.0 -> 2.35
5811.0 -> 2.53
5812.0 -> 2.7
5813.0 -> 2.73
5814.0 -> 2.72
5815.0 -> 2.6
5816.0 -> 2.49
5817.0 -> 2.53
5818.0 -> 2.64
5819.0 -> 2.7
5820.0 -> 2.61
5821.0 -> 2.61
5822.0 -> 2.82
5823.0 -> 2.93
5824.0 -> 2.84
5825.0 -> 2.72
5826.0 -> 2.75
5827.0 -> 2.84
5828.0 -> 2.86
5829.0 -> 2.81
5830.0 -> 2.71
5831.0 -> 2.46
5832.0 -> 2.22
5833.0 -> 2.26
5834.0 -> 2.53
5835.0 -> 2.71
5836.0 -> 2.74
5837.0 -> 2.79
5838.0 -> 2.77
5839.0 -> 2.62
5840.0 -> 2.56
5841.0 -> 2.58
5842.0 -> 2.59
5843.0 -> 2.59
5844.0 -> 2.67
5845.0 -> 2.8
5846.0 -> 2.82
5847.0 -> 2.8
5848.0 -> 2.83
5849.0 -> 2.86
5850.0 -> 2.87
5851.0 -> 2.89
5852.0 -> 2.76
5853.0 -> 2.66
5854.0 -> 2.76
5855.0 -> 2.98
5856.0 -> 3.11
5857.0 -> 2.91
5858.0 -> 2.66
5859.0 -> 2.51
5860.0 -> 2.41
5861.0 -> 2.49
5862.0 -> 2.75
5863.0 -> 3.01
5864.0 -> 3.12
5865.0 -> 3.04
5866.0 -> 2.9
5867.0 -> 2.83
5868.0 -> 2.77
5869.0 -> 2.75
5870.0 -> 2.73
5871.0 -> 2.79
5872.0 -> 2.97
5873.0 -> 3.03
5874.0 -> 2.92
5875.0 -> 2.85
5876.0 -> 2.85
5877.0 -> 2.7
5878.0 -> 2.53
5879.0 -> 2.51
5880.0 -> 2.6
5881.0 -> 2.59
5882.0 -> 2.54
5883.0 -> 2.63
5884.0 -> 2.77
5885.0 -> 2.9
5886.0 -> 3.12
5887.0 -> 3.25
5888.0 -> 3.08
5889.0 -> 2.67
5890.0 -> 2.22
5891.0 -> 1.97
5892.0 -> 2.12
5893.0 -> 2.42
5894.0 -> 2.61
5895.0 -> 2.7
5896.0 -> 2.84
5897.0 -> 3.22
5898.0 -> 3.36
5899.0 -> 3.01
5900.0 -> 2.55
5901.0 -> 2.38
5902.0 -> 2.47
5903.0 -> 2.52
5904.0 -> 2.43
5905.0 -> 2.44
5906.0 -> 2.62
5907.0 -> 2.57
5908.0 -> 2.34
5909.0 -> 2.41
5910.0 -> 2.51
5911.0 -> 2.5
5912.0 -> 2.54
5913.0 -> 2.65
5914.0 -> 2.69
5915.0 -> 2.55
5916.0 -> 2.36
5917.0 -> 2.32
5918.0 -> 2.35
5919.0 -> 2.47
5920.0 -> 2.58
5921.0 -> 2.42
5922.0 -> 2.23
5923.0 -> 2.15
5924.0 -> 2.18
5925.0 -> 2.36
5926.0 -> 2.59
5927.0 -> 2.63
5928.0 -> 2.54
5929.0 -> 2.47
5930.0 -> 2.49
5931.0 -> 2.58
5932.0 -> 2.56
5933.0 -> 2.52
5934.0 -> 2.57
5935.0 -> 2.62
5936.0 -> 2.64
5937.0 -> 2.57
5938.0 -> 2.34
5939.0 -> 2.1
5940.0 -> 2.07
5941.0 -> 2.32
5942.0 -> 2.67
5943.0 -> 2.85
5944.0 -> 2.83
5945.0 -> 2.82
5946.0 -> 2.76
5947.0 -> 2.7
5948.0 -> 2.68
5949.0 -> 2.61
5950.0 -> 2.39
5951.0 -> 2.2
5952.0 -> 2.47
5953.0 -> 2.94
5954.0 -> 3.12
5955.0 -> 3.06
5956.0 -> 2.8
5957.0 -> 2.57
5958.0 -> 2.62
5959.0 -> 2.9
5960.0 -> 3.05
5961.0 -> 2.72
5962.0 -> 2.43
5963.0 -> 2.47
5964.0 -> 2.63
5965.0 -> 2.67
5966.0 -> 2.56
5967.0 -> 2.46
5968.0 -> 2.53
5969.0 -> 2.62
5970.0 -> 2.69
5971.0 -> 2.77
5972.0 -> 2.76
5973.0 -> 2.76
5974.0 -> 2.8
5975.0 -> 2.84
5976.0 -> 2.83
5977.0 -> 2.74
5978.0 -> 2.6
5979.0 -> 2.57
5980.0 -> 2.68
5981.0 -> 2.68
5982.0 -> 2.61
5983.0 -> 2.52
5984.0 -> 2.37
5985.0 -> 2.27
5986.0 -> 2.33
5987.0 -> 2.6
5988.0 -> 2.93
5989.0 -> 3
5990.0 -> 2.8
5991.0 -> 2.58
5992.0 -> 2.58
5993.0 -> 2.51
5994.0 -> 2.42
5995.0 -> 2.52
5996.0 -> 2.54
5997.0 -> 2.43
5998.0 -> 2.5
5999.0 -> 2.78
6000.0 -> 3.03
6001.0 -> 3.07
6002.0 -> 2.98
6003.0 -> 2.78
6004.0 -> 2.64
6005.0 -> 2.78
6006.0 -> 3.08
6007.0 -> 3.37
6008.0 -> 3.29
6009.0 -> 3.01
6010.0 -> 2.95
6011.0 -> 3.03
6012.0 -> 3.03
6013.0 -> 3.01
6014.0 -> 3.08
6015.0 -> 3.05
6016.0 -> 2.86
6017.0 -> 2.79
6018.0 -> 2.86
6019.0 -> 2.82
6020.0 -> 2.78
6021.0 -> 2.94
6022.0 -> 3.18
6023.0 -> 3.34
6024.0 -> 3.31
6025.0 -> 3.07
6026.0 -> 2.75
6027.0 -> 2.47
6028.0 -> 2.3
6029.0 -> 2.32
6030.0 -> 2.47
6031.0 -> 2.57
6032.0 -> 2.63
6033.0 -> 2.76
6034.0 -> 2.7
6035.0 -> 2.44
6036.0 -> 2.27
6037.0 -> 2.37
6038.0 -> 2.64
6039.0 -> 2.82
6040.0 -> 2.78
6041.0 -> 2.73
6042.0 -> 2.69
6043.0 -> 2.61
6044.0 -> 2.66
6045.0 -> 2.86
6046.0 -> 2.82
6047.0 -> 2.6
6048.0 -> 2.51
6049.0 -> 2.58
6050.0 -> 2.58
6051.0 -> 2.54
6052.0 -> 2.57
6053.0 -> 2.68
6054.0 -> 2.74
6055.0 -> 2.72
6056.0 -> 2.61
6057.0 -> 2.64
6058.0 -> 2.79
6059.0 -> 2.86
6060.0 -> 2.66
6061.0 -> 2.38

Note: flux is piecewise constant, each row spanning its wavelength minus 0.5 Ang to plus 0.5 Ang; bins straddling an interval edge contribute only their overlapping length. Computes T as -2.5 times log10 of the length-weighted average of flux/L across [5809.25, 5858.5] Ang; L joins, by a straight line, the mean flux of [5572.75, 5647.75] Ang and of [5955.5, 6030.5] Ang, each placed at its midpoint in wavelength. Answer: 0.08 mag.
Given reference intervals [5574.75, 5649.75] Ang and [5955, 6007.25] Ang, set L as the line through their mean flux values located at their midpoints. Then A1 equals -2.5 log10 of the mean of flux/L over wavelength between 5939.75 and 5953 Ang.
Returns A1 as 0.055 mag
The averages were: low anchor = 3.08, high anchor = 2.69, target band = 2.59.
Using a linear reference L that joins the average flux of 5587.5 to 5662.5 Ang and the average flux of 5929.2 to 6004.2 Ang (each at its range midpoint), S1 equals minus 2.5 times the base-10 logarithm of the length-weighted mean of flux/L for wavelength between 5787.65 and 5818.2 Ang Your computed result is 0.080 mag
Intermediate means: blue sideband 3.05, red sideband 2.64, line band 2.63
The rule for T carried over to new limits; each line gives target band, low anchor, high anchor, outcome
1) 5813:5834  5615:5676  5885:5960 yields 0.03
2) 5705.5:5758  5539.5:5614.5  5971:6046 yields 0.06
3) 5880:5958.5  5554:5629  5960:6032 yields 0.09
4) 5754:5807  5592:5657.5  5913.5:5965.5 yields 0.00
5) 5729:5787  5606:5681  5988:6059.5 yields 0.05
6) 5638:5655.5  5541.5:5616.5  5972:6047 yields 0.03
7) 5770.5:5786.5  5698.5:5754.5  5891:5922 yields -0.07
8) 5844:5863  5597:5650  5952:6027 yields 0.05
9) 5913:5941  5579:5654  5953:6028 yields 0.16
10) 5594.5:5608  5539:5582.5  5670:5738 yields -0.04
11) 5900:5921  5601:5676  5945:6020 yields 0.13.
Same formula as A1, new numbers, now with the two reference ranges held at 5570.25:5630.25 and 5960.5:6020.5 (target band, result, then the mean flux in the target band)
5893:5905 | 0.05 mag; 2.71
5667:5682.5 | 0.03 mag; 2.96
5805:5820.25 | 0.14 mag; 2.56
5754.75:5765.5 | 0.02 mag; 2.9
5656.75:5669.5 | 0.07 mag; 2.87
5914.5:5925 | 0.19 mag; 2.36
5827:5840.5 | 0.11 mag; 2.63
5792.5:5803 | 0.04 mag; 2.83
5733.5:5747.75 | 0.10 mag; 2.73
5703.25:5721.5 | 0.04 mag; 2.9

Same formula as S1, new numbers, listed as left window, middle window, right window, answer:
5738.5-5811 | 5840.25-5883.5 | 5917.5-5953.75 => -0.06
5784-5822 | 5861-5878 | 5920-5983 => -0.09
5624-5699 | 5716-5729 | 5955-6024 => 0.06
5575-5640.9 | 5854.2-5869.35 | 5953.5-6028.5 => 0.03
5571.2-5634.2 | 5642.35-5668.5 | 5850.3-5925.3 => 0.06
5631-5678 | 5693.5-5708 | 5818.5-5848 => -0.08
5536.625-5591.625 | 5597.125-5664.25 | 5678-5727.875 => -0.02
